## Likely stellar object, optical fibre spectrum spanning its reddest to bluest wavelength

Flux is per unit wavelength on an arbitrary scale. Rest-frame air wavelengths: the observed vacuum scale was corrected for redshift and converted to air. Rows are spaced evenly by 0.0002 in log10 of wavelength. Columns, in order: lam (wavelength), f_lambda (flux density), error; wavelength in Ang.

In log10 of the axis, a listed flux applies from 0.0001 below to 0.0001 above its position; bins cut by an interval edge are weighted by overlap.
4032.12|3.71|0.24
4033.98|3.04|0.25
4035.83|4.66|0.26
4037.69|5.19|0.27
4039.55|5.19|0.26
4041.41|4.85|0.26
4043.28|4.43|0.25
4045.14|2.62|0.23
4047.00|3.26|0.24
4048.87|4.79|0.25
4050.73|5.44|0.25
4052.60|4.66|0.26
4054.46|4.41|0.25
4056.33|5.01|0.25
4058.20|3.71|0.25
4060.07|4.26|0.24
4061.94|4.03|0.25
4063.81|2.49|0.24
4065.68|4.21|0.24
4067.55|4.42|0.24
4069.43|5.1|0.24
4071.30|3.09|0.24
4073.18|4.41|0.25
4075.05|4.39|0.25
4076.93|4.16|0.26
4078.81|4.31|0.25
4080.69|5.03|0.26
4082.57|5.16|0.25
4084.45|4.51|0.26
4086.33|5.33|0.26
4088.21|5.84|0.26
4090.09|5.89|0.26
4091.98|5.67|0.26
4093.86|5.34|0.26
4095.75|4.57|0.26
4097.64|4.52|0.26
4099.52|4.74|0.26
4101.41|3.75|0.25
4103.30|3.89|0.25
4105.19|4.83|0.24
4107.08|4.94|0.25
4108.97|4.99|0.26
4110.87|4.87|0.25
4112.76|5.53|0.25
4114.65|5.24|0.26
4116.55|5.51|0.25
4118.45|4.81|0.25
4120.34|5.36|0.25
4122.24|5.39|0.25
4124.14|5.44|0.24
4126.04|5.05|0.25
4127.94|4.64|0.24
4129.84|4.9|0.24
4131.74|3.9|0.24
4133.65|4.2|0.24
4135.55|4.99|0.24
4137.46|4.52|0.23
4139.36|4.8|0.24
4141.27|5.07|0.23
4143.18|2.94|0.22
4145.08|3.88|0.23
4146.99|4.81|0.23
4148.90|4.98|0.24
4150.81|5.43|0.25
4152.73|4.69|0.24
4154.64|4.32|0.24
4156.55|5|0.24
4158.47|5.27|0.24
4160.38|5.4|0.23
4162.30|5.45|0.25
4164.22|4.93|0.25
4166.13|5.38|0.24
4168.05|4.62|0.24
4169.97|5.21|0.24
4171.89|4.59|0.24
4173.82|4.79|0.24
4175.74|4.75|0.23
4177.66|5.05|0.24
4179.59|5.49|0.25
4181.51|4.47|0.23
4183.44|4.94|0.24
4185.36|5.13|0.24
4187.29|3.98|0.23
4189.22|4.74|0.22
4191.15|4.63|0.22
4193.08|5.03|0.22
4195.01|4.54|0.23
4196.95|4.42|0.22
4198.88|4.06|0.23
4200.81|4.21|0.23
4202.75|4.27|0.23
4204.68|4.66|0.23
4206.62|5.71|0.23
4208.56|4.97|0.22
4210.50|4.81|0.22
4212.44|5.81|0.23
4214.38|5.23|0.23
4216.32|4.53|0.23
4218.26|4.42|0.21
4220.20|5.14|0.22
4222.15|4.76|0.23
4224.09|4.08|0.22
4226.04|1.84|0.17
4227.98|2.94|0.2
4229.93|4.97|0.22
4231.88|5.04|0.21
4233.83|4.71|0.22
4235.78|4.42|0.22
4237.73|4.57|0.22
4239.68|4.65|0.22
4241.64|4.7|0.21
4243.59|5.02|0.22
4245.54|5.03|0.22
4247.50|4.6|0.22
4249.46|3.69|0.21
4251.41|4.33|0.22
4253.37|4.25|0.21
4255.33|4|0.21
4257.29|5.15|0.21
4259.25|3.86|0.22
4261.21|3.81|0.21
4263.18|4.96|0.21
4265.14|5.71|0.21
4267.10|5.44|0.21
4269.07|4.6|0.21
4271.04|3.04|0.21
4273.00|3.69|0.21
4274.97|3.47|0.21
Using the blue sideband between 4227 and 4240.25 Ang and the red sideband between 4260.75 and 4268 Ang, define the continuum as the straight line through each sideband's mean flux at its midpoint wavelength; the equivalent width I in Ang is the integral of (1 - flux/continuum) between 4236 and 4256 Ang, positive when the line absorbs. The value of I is 0.9 Ang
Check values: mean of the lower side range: 4.47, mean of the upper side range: 5.06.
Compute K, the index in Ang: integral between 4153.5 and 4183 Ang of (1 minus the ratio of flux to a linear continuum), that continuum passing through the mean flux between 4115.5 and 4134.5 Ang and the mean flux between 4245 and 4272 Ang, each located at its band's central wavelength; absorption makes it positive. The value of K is -1.3 Ang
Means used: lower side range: 4.92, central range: 4.98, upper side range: 4.45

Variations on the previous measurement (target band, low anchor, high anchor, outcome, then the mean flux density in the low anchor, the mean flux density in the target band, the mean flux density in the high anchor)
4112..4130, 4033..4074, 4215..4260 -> -3.79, 4.24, 5.2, 4.39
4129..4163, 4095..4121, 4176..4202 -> 0.41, 4.82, 4.69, 4.67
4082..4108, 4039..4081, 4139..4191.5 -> -2.85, 4.25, 4.92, 4.81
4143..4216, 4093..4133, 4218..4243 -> -4.21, 4.86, 4.82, 4.33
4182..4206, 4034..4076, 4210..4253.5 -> -0.60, 4.27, 4.57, 4.5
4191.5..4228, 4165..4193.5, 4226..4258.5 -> 0.83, 4.85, 4.54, 4.42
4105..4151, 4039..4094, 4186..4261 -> -3.19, 4.52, 4.83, 4.52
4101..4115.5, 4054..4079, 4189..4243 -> -1.82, 4.13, 4.79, 4.57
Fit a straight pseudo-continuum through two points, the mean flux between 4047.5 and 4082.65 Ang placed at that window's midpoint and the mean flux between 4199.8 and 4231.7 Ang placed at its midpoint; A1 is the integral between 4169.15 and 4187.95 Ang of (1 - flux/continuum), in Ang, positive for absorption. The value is -1.5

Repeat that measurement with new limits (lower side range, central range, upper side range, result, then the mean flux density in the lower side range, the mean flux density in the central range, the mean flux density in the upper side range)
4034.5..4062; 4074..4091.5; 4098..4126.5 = -1.0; 4.43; 4.97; 4.95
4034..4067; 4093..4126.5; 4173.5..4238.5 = -4.0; 4.27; 4.93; 4.62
